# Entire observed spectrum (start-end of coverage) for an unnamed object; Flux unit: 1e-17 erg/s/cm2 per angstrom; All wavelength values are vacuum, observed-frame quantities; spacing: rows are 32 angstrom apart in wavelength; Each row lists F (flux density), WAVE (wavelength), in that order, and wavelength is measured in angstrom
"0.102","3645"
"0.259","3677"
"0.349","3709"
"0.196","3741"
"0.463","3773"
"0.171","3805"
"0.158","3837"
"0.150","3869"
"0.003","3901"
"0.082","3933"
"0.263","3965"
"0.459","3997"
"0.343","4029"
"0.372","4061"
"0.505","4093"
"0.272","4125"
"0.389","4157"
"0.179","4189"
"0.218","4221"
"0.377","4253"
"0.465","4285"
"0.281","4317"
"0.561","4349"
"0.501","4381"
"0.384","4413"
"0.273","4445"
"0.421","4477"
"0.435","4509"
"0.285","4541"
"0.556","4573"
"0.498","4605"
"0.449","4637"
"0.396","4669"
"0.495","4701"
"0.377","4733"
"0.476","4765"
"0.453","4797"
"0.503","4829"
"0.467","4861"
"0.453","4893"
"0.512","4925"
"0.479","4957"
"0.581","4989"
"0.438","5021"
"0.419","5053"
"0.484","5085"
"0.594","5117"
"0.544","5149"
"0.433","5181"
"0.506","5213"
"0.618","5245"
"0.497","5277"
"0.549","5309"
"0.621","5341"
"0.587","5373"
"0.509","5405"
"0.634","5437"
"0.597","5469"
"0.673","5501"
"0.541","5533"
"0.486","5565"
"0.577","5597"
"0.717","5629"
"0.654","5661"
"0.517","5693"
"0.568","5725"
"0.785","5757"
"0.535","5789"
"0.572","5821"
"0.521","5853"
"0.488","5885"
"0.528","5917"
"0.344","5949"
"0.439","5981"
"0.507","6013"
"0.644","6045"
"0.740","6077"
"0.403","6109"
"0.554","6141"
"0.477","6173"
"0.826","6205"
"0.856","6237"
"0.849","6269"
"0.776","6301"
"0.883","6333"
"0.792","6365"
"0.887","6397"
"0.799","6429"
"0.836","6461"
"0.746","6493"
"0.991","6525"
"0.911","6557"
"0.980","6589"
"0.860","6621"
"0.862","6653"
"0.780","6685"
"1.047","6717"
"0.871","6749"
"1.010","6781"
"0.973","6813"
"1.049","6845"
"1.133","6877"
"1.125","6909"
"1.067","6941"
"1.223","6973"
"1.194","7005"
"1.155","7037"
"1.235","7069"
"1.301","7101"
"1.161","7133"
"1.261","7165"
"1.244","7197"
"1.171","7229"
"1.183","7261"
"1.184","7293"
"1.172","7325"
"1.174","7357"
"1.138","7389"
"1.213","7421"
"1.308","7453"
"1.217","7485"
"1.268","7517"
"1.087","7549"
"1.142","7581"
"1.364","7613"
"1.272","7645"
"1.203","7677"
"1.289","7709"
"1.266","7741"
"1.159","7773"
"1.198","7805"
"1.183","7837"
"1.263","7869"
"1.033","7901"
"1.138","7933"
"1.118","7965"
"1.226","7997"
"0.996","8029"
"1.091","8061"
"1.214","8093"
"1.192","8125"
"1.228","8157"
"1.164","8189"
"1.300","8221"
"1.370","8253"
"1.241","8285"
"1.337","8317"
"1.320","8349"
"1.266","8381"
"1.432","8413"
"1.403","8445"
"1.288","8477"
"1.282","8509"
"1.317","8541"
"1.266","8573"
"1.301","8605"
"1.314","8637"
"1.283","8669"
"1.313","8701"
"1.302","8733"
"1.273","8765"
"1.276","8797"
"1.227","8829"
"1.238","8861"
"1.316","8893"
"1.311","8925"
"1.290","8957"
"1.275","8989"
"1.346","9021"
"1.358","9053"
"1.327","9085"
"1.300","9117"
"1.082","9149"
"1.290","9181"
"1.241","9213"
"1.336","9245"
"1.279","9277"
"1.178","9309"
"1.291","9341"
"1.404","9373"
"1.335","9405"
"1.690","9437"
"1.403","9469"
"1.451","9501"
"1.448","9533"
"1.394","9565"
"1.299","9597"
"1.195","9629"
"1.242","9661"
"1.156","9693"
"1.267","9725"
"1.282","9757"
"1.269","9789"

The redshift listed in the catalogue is 0.553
